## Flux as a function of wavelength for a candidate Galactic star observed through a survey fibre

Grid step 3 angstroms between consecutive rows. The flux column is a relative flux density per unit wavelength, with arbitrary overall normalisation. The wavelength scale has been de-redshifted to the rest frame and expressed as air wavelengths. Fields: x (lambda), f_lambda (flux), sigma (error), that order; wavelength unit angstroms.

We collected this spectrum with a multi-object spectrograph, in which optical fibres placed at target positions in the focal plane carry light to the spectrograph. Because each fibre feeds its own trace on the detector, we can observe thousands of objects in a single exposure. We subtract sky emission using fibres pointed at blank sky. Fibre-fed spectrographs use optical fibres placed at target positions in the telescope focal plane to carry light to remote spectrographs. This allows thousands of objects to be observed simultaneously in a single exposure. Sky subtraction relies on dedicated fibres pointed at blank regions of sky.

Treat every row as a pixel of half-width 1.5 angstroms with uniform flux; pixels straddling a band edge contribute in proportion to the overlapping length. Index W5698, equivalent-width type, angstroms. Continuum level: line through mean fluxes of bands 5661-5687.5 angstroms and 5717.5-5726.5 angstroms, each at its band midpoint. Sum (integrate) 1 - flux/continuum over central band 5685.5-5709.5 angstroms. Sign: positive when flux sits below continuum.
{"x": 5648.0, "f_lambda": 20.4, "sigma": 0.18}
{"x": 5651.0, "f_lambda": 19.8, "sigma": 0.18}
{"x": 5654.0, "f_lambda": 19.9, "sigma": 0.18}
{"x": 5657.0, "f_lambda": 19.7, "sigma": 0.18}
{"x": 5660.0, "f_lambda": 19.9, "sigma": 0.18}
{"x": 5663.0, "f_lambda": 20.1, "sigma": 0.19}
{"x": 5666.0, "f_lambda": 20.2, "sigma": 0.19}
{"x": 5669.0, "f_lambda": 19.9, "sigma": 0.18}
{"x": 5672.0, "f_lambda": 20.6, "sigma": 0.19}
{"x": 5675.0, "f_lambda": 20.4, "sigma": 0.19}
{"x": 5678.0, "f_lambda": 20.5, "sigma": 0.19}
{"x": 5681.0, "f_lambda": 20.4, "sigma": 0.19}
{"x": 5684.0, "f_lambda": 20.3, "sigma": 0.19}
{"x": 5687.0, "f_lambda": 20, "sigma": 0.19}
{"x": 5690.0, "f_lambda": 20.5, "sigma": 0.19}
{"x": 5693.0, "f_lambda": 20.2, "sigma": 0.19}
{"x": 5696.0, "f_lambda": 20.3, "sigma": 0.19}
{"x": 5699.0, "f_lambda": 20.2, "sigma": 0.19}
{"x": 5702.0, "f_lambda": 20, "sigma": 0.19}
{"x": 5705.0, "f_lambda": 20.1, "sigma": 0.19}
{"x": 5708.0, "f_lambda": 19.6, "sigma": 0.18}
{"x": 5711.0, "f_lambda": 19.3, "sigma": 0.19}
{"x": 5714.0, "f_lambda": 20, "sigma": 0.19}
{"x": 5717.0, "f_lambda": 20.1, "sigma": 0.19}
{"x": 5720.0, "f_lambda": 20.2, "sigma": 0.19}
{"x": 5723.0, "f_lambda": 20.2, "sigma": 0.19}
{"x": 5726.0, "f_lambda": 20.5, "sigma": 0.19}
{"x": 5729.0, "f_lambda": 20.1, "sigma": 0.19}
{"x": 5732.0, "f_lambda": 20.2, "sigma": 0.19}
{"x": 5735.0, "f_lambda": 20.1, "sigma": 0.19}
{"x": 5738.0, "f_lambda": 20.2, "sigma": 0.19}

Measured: 0.18 angstroms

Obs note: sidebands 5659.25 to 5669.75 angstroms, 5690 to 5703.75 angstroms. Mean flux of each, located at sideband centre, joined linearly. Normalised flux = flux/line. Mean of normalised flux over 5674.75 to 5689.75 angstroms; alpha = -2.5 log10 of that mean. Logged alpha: -0.01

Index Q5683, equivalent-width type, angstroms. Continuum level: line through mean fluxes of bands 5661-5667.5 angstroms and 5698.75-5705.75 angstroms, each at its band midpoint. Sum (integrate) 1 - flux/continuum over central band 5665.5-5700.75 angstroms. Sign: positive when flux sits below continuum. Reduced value -0.3 angstroms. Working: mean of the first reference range 20.1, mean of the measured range 20.3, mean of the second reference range 20.1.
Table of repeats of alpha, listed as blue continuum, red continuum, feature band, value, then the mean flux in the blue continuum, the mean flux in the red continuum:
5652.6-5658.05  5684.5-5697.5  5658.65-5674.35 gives -0.01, 19.8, 20.3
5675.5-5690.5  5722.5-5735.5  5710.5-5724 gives 0.01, 20.3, 20.2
